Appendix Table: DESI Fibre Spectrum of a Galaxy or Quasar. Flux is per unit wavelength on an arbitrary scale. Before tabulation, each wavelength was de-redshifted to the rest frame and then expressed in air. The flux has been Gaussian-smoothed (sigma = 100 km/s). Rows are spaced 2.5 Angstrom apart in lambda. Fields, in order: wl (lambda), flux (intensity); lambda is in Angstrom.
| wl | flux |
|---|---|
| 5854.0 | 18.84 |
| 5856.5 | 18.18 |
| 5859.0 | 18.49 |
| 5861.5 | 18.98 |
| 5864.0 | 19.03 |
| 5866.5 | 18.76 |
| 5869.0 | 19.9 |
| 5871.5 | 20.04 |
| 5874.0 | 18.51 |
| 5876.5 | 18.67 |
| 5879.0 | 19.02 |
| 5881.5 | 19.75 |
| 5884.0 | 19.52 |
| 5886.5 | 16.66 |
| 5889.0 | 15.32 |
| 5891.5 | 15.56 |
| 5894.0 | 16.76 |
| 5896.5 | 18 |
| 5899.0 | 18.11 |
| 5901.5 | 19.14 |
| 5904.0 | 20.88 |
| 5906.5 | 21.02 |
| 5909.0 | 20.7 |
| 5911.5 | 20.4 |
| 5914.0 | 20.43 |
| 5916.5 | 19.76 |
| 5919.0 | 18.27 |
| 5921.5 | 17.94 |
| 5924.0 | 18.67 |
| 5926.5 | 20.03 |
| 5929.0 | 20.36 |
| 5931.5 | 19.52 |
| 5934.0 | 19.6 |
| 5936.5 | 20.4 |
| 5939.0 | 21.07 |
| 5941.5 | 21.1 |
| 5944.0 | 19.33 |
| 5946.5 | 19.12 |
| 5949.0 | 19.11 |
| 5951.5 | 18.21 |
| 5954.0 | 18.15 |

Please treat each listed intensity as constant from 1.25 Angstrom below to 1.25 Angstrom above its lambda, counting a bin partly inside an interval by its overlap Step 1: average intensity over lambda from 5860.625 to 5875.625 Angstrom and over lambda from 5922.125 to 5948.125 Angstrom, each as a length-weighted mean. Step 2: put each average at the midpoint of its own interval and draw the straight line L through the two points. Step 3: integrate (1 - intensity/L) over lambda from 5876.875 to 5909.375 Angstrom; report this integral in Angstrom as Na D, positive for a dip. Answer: 1.7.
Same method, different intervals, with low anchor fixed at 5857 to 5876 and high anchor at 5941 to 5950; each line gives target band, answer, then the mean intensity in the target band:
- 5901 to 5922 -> -0.6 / 19.9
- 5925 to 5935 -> -0.2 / 19.9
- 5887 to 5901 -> 1.7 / 16.9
